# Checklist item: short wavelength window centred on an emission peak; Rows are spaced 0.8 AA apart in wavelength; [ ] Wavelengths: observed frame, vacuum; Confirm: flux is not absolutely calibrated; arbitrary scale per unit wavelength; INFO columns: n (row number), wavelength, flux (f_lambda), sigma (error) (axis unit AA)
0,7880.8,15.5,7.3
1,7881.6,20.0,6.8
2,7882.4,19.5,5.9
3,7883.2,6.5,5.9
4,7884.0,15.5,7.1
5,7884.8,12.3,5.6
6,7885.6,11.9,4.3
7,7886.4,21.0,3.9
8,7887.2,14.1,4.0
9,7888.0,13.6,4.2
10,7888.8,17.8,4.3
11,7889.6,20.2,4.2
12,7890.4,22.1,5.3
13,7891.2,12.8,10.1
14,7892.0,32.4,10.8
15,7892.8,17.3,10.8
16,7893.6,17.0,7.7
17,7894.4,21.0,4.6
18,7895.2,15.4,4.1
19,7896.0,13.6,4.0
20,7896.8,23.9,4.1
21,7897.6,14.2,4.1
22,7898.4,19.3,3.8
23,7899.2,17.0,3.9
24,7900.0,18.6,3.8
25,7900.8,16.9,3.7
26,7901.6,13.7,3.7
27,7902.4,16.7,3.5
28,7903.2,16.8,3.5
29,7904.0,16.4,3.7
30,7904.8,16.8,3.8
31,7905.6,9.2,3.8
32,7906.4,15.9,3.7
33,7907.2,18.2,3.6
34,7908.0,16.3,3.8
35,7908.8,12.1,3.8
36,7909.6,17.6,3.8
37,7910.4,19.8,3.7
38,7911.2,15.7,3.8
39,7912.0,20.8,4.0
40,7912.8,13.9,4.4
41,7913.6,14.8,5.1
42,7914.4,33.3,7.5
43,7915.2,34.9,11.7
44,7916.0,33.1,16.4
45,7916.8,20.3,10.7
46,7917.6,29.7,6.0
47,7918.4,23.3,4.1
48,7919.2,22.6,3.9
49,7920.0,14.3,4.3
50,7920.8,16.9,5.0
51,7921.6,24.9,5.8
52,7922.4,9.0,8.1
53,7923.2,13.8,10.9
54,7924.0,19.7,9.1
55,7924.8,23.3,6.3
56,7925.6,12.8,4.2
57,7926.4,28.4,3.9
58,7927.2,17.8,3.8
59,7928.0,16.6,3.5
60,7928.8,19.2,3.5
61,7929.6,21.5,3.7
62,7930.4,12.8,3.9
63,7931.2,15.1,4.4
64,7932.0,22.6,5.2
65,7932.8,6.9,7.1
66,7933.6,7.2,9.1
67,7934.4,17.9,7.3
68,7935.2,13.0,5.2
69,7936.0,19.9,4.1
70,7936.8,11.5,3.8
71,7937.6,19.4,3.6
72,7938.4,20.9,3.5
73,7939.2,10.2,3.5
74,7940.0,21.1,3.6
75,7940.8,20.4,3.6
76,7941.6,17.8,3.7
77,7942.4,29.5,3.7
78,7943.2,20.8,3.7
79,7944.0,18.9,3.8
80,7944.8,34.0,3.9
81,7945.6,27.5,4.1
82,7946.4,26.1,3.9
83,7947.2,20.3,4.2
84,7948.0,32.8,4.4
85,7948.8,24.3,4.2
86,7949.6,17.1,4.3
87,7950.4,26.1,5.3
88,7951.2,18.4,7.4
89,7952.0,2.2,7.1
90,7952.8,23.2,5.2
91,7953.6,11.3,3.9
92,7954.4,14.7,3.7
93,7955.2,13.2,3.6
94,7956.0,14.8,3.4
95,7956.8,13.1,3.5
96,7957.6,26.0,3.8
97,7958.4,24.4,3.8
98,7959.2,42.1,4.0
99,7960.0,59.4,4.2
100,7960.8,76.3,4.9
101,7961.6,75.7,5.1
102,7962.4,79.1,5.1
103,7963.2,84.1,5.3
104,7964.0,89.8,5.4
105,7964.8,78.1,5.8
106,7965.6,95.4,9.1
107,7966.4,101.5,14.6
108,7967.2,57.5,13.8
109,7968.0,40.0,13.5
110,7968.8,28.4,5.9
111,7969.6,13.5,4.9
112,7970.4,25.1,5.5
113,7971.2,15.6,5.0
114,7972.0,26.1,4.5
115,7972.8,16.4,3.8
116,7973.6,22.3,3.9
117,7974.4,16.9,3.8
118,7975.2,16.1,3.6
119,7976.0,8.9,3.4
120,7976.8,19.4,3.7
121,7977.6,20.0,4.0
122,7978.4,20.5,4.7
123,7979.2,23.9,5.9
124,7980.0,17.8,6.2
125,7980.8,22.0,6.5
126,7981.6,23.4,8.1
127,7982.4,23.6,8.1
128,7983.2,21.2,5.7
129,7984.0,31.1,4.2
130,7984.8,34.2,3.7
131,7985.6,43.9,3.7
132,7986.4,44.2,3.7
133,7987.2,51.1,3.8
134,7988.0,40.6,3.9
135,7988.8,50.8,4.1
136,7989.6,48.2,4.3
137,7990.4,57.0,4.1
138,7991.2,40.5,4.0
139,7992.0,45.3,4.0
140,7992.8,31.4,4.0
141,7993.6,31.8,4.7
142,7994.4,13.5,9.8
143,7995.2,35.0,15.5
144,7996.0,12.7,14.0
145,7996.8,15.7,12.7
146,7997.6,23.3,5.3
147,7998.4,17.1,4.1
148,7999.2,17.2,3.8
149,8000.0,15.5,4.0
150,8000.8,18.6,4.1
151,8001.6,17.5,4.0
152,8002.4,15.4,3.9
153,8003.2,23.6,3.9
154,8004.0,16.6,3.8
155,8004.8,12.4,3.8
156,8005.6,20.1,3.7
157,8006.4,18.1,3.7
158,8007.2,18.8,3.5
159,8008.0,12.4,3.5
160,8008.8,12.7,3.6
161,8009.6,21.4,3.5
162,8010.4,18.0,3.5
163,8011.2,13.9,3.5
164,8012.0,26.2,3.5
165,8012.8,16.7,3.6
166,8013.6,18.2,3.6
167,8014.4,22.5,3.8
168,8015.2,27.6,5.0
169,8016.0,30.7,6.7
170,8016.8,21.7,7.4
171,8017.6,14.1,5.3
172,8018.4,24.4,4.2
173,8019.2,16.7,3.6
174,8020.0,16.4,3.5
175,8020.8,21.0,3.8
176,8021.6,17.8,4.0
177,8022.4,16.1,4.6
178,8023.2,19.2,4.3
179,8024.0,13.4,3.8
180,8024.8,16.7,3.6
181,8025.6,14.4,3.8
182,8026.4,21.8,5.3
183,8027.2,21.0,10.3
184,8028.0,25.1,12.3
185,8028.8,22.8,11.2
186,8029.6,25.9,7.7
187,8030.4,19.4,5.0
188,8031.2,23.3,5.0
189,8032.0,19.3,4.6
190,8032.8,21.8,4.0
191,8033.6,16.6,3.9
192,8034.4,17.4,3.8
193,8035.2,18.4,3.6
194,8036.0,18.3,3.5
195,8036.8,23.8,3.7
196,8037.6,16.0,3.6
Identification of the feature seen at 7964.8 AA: H-alpha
